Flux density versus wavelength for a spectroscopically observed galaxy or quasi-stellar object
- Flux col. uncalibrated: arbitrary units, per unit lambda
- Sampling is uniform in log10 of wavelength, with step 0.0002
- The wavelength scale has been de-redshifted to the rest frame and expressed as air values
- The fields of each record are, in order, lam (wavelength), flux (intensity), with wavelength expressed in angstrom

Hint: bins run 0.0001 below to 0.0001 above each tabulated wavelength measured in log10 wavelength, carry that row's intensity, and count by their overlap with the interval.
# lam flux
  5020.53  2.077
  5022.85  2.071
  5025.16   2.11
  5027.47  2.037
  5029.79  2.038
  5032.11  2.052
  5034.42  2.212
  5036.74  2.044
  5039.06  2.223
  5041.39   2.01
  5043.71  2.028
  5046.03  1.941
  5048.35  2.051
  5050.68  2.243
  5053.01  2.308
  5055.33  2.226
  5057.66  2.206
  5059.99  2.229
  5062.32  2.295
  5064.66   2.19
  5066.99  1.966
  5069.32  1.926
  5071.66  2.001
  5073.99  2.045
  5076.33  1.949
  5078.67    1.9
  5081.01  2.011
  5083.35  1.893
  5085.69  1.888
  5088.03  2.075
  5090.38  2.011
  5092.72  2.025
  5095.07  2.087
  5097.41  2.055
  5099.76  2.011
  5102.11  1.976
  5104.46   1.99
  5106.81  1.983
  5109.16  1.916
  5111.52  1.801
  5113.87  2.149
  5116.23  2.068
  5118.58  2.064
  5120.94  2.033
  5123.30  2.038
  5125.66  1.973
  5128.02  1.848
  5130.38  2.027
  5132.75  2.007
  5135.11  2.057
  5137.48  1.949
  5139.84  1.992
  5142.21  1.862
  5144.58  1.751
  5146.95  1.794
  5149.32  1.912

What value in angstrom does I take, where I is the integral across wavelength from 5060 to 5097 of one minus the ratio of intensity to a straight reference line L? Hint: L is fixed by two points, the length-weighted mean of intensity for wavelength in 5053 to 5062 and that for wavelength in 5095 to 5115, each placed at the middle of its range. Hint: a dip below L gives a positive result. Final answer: 1.8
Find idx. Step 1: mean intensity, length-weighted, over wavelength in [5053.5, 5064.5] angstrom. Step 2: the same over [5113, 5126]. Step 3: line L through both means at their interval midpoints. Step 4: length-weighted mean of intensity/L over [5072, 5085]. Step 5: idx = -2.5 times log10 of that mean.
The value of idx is 0.12 mag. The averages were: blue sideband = 2.24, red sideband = 2.06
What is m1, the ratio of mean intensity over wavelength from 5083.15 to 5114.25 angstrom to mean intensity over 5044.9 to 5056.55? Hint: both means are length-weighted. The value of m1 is 0.9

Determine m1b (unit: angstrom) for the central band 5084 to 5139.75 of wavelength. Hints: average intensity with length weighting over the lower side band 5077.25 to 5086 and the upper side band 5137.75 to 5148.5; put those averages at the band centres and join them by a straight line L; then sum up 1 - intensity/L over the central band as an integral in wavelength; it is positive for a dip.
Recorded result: -3.1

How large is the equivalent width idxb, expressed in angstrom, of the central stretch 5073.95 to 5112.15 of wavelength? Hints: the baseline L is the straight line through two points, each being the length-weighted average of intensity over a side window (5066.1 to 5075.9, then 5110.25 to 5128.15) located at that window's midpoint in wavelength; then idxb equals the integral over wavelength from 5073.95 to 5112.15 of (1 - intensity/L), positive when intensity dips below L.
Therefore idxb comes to 0.3 angstrom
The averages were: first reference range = 1.98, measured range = 1.98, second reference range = 2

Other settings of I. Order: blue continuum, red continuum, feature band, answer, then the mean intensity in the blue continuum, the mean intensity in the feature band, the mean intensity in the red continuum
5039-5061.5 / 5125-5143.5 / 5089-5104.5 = 0.1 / 2.15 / 2.02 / 1.96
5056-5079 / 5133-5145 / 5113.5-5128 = -0.4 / 2.08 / 2.03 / 1.94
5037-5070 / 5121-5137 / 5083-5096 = 0.4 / 2.13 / 2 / 1.99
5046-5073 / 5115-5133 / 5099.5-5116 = 0.5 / 2.14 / 1.98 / 2.01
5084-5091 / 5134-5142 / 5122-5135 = 0.0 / 1.98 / 1.99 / 1.98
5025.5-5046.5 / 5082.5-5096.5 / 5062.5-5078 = 0.0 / 2.07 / 2.03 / 2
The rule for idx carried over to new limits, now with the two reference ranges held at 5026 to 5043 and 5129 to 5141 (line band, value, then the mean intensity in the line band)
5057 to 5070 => -0.04 mag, 2.14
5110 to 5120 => 0.00 mag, 2.02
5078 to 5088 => 0.06 mag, 1.94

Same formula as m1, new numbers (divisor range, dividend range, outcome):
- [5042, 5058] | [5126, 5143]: 0.92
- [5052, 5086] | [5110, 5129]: 0.96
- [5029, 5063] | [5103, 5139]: 0.93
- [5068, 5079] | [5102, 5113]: 0.98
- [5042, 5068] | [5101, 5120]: 0.93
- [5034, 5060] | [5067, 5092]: 0.92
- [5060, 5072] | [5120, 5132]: 0.95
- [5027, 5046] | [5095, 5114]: 0.96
